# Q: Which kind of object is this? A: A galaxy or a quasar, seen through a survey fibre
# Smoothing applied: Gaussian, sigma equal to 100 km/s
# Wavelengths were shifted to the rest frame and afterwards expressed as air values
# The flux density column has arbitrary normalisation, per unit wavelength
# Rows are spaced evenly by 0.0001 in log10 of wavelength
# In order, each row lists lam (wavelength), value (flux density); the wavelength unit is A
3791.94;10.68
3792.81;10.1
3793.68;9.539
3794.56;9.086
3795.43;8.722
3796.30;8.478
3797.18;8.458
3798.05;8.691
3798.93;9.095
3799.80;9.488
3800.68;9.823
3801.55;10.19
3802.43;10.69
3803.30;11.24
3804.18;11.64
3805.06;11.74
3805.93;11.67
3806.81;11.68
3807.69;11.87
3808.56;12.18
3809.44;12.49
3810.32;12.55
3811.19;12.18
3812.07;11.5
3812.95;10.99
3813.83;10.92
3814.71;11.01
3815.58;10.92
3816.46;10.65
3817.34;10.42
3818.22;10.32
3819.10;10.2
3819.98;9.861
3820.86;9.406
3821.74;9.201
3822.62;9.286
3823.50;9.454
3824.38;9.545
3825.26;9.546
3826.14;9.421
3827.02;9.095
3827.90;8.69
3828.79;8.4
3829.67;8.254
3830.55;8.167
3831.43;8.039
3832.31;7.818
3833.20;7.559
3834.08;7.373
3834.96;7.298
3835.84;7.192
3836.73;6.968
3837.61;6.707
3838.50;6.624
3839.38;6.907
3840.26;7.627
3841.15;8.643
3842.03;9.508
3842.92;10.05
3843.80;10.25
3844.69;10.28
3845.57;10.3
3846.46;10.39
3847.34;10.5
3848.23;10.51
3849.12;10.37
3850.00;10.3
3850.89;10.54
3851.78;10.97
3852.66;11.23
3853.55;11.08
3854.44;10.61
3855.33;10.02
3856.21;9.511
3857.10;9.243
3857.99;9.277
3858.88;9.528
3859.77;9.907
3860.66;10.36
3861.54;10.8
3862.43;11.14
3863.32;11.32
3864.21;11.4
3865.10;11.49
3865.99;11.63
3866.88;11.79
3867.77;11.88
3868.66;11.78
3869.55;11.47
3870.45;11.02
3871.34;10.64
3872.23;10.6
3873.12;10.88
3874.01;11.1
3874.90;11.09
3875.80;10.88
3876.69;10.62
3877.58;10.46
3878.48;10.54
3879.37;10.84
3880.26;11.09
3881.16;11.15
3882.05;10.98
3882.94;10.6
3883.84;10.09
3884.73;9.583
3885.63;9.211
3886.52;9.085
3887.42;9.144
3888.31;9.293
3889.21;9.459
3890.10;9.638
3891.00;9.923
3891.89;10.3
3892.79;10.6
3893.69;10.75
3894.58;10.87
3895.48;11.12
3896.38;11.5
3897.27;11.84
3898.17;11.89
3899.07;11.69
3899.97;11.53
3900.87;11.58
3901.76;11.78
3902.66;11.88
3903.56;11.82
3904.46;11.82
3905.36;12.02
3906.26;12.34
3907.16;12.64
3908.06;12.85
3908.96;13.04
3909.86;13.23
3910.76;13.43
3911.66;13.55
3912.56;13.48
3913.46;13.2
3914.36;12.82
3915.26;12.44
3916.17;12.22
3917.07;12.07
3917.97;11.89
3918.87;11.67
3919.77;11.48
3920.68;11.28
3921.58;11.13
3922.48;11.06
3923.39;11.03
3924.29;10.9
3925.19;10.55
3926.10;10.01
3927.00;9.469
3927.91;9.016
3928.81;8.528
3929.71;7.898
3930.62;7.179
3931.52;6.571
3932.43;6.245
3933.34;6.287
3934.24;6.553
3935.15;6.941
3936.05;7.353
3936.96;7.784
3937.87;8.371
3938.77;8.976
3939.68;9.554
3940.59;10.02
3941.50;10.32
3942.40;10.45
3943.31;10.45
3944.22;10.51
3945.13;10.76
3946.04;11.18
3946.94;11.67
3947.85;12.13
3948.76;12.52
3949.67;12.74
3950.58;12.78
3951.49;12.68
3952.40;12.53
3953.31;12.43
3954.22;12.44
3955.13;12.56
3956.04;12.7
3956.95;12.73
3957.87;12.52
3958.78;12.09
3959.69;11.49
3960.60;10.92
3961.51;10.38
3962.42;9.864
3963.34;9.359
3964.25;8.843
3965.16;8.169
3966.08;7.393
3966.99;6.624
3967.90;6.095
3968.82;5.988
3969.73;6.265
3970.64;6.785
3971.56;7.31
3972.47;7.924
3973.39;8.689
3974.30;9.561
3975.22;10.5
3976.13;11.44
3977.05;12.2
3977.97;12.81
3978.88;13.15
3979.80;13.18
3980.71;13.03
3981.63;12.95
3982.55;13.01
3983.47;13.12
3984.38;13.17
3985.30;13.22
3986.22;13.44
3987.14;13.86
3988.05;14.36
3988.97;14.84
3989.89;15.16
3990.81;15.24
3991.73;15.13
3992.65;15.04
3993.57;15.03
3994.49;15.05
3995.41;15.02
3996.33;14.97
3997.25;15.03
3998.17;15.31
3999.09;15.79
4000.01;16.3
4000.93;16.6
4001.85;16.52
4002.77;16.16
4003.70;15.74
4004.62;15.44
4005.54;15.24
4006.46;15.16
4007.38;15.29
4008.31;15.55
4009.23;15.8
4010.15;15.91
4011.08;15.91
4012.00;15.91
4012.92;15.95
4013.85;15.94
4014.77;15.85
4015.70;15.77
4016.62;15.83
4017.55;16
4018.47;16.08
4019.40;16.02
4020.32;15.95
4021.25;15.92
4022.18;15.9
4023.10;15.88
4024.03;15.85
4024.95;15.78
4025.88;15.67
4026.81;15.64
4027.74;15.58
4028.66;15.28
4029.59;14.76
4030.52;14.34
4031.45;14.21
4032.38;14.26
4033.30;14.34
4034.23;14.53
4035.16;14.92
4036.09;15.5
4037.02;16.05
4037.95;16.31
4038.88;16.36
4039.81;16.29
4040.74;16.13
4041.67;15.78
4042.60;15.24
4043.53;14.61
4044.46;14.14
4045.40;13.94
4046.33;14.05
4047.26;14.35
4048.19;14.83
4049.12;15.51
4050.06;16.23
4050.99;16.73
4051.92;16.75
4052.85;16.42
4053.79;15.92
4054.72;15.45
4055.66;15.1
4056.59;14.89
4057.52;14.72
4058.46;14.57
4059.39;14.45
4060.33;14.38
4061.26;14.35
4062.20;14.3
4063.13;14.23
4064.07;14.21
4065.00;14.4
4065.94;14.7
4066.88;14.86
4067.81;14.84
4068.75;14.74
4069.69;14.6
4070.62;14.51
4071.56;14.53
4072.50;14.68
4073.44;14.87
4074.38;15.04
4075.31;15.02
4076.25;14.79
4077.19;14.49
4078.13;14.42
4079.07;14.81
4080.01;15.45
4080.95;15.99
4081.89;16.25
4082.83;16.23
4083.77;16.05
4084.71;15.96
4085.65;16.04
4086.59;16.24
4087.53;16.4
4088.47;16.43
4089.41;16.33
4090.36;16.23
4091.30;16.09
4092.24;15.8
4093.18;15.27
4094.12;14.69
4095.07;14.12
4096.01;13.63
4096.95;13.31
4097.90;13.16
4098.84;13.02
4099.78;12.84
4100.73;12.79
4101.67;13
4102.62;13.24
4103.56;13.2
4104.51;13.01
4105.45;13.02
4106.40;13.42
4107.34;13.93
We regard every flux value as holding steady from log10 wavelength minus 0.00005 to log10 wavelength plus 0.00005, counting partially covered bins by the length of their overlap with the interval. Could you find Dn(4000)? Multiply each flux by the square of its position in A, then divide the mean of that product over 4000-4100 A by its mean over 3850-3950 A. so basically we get 1.5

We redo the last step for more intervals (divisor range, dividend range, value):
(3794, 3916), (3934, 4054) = 1.37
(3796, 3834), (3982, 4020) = 1.67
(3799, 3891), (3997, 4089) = 1.68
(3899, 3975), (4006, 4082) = 1.54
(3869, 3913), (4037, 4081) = 1.47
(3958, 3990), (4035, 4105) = 1.46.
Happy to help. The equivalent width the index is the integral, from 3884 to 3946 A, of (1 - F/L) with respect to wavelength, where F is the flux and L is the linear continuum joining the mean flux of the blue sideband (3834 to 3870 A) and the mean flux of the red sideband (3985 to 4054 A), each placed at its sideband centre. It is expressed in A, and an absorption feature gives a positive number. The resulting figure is 7.2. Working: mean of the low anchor 9.9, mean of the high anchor 15.4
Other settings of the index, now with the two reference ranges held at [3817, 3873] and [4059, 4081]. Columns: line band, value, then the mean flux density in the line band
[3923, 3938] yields 4.3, 8.26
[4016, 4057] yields -4.5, 15.4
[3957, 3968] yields 2.3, 9.71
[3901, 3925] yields -2.1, 12.2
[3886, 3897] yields 0.6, 10.2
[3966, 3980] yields 3.9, 9.1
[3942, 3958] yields 0.0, 12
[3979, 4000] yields -2.4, 14.3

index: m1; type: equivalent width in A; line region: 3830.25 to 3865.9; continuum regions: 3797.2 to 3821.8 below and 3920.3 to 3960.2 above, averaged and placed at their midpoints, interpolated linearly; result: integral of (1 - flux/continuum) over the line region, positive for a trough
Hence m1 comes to 3.90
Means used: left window 10.8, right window 10.3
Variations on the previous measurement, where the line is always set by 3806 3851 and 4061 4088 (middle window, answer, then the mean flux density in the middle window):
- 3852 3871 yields -0.80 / 10.8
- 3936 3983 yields 7.60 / 10.5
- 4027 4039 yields -0.79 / 15.1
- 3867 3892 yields 0.56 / 10.5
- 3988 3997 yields -1.19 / 15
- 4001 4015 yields -2.25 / 15.8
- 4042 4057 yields -0.77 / 15.3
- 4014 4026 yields -1.76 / 15.9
